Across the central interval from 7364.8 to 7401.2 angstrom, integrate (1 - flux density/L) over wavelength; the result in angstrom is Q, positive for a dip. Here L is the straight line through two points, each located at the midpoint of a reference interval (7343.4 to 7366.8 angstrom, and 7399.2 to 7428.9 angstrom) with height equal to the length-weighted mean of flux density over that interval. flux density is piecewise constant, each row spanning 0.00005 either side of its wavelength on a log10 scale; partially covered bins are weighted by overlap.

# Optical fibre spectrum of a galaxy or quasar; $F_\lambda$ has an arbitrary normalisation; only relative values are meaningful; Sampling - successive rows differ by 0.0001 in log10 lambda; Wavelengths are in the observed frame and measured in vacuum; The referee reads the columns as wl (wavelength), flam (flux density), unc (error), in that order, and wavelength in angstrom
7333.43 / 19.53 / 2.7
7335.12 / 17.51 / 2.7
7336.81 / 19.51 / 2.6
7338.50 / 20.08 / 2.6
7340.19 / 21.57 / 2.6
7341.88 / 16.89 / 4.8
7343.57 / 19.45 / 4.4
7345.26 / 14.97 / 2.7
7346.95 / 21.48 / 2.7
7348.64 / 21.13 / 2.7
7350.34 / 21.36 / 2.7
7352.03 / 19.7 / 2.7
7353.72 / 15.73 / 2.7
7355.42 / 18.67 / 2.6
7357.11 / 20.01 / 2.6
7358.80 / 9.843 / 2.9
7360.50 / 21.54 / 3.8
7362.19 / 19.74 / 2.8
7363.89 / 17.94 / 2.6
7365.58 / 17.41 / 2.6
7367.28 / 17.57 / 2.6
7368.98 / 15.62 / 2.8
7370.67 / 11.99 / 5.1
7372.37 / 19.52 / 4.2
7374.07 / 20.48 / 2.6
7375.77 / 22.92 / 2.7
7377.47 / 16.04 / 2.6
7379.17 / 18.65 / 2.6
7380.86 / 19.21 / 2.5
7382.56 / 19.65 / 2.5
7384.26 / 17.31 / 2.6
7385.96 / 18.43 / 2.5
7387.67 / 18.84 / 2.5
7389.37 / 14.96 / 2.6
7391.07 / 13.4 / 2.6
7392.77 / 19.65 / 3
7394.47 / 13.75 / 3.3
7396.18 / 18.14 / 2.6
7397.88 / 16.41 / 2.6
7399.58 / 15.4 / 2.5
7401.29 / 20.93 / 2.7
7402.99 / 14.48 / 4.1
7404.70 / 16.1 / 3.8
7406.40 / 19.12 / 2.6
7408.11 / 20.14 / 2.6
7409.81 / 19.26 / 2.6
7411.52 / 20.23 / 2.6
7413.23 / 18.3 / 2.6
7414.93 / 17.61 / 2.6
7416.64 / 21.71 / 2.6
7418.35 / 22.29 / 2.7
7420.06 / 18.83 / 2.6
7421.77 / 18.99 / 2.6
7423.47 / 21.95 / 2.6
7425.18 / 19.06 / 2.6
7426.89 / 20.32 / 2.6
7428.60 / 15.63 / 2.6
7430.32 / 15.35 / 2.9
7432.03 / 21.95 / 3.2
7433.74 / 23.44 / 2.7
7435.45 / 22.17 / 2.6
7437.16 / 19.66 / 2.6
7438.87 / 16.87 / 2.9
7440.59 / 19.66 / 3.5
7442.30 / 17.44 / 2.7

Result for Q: 2.4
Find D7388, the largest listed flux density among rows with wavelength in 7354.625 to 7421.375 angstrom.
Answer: 22.92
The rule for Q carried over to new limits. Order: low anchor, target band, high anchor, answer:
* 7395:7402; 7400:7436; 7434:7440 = -1.20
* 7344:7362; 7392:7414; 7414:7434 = 1.69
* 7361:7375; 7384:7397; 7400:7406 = 0.43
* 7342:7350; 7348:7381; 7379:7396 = 0.26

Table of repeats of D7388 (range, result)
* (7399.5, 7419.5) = 22.29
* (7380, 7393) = 19.65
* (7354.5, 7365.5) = 21.54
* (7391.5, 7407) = 20.93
